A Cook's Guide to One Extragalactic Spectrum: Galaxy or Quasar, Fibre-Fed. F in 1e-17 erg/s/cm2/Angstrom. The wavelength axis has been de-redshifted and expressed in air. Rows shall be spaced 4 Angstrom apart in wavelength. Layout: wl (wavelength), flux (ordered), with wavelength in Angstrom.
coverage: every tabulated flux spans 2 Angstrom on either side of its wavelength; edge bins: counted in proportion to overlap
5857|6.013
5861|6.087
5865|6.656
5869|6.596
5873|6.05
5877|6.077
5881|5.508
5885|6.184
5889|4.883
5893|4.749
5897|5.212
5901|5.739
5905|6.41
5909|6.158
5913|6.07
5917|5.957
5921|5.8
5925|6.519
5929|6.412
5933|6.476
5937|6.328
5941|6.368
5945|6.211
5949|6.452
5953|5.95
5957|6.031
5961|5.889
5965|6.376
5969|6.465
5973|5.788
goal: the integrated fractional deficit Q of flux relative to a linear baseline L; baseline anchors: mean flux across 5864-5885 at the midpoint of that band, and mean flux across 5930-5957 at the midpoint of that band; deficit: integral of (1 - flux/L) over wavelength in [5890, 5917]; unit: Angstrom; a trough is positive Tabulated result 2.18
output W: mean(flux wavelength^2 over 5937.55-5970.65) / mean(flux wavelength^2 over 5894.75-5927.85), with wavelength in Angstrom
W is 1.05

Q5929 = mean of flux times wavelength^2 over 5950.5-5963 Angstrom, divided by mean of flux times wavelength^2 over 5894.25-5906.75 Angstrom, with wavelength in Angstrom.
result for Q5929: 1.1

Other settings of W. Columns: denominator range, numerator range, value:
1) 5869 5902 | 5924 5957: 1.15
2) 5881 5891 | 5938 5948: 1.16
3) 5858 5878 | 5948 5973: 1.01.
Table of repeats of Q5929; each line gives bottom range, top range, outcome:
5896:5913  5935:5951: 1.08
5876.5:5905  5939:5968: 1.15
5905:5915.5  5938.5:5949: 1.04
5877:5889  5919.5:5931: 1.11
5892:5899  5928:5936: 1.30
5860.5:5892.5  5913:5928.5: 1.05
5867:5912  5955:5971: 1.10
